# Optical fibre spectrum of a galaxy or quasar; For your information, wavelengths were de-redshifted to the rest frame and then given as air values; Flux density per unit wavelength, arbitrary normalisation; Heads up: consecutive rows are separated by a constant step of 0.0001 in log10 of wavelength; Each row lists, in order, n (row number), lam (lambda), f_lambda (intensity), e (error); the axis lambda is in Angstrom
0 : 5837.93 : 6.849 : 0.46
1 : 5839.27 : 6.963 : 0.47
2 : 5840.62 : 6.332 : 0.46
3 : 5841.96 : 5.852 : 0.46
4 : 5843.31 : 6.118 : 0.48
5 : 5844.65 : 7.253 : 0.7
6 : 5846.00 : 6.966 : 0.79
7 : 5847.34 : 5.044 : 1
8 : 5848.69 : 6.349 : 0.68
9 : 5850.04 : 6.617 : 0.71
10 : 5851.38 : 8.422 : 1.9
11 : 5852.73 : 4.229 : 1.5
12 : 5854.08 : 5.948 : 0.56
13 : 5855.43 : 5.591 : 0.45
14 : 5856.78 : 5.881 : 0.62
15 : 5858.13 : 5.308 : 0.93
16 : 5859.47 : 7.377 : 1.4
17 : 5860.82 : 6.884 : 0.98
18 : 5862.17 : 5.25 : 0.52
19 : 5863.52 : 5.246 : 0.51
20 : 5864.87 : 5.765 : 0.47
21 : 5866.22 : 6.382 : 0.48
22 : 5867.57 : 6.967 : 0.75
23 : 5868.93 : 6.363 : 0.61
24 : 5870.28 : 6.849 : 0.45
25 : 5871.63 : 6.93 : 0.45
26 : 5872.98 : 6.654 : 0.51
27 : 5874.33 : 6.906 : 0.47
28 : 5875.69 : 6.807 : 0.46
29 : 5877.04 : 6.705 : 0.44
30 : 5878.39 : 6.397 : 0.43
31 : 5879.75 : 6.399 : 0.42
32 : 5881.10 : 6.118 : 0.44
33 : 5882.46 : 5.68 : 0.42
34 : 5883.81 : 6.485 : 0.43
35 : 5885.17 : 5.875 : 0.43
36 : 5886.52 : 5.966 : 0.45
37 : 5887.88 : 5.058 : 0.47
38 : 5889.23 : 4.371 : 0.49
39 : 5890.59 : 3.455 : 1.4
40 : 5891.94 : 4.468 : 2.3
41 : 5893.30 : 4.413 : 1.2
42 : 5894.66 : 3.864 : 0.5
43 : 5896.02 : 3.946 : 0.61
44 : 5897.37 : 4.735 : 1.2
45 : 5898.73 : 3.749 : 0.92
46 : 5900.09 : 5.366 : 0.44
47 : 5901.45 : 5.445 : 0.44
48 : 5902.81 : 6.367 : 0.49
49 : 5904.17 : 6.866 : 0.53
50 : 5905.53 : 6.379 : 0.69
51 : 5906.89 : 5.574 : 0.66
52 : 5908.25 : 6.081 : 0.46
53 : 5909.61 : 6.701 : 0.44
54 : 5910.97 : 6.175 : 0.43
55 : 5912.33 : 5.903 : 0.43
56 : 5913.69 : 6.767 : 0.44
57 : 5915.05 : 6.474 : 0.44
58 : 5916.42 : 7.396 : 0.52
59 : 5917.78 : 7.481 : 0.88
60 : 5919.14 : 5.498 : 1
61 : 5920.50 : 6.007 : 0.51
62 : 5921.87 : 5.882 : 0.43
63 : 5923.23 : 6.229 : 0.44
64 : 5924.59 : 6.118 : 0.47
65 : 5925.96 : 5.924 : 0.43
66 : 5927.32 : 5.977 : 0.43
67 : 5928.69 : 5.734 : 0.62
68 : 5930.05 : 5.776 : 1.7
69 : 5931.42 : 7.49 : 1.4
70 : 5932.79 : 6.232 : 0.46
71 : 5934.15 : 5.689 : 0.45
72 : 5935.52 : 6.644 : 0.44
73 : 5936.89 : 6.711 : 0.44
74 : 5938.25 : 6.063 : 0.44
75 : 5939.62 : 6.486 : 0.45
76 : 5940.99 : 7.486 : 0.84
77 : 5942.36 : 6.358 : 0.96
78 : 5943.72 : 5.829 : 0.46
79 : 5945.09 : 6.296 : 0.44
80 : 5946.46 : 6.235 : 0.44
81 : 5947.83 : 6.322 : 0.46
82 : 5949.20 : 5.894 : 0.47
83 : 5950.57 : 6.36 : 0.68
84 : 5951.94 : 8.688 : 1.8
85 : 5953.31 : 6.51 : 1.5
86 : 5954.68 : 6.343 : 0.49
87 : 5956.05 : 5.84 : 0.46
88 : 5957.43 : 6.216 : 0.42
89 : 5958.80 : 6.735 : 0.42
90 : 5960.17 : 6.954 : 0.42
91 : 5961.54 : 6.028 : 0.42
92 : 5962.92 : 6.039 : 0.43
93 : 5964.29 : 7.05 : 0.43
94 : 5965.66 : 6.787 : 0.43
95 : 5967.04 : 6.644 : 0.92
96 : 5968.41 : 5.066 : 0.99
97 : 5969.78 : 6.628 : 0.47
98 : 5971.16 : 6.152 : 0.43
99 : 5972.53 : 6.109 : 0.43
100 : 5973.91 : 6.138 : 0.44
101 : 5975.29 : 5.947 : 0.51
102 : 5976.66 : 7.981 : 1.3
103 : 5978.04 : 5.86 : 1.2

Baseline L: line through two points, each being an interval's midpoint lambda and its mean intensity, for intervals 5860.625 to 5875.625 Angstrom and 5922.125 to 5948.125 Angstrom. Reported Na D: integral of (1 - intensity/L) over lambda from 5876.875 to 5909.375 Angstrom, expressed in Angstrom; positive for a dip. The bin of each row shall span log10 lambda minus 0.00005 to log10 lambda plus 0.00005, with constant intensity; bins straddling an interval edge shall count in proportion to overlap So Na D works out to 4.8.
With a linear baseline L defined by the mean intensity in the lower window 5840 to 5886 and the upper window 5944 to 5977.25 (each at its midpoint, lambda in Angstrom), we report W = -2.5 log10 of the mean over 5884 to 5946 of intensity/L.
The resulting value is 0.09 mag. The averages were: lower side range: 6.29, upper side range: 6.44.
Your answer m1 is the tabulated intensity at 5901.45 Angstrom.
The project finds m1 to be 5.445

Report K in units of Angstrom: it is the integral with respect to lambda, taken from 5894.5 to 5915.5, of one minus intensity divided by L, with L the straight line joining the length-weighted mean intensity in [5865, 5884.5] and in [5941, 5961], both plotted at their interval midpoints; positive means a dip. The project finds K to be 2.7 Angstrom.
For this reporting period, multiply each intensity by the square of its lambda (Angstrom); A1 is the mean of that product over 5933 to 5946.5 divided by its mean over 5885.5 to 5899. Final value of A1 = 1.5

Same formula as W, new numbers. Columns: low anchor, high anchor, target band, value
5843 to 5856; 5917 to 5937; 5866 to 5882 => -0.06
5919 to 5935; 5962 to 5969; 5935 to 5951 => -0.04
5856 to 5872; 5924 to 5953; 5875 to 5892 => 0.10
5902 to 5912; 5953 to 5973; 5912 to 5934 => 0.00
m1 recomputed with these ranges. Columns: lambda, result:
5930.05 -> 5.776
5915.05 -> 6.474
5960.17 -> 6.954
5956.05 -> 5.84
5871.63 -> 6.93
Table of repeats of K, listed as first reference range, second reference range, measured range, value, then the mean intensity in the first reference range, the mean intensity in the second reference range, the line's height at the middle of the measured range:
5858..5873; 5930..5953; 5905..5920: 0.1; 6.36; 6.52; 6.46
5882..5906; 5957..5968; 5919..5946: -1.5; 5.12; 6.53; 5.91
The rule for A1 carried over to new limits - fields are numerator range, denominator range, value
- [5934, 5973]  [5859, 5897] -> 1.13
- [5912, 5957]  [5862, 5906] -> 1.14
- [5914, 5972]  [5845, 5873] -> 1.05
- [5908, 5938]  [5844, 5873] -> 1.03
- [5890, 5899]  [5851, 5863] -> 0.69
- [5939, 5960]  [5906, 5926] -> 1.05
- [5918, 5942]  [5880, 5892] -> 1.19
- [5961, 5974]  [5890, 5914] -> 1.20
